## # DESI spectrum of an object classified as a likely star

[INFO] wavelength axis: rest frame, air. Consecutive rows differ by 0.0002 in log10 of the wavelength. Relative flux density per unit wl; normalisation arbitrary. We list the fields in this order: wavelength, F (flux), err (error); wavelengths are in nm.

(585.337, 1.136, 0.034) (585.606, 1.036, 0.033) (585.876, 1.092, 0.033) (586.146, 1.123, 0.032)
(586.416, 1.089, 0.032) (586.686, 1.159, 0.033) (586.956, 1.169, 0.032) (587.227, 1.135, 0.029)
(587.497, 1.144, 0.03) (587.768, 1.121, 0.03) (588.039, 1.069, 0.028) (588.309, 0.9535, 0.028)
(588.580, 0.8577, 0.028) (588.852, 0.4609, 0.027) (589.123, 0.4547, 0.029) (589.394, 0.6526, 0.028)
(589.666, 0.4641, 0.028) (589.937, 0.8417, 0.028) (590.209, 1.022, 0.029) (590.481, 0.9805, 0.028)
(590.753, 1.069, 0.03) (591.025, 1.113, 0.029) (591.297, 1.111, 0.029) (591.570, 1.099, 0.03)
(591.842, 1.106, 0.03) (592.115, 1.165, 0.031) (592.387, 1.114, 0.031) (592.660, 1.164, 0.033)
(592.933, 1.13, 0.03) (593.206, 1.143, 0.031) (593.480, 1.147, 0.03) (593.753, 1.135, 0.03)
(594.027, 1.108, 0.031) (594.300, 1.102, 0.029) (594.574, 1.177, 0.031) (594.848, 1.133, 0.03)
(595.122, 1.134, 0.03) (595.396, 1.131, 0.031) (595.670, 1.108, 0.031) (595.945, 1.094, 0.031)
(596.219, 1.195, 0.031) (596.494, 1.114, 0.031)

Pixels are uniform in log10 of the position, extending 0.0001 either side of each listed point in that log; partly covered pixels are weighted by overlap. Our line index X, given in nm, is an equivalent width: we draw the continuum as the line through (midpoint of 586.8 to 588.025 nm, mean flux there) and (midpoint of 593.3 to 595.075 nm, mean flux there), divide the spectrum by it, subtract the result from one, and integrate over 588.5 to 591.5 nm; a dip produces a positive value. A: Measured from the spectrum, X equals 0.81 nm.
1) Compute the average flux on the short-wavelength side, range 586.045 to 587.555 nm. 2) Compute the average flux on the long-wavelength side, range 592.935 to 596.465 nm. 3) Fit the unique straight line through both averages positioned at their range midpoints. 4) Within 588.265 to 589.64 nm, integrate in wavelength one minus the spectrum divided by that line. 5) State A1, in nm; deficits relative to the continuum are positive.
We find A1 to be 0.60 nm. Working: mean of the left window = 1.14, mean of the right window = 1.13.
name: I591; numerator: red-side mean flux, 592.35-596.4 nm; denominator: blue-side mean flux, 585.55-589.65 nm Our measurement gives 1.2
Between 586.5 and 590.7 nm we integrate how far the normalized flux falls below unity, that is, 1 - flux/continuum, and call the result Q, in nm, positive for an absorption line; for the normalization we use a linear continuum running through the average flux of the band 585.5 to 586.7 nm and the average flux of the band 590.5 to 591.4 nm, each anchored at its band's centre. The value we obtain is 0.71 nm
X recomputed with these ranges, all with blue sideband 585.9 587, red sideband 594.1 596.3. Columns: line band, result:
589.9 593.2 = 0.130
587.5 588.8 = 0.171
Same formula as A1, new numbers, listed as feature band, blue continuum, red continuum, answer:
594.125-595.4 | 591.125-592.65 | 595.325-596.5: -0.01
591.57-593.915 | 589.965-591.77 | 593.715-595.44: -0.09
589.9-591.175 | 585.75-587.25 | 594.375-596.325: 0.13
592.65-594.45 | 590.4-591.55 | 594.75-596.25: -0.04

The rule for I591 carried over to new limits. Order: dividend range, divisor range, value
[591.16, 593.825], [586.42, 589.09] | 1.14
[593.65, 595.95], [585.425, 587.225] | 1.01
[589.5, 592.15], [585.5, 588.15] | 0.89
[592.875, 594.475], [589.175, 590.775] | 1.41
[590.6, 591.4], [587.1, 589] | 1.14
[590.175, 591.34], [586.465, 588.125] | 0.93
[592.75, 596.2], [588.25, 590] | 1.74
